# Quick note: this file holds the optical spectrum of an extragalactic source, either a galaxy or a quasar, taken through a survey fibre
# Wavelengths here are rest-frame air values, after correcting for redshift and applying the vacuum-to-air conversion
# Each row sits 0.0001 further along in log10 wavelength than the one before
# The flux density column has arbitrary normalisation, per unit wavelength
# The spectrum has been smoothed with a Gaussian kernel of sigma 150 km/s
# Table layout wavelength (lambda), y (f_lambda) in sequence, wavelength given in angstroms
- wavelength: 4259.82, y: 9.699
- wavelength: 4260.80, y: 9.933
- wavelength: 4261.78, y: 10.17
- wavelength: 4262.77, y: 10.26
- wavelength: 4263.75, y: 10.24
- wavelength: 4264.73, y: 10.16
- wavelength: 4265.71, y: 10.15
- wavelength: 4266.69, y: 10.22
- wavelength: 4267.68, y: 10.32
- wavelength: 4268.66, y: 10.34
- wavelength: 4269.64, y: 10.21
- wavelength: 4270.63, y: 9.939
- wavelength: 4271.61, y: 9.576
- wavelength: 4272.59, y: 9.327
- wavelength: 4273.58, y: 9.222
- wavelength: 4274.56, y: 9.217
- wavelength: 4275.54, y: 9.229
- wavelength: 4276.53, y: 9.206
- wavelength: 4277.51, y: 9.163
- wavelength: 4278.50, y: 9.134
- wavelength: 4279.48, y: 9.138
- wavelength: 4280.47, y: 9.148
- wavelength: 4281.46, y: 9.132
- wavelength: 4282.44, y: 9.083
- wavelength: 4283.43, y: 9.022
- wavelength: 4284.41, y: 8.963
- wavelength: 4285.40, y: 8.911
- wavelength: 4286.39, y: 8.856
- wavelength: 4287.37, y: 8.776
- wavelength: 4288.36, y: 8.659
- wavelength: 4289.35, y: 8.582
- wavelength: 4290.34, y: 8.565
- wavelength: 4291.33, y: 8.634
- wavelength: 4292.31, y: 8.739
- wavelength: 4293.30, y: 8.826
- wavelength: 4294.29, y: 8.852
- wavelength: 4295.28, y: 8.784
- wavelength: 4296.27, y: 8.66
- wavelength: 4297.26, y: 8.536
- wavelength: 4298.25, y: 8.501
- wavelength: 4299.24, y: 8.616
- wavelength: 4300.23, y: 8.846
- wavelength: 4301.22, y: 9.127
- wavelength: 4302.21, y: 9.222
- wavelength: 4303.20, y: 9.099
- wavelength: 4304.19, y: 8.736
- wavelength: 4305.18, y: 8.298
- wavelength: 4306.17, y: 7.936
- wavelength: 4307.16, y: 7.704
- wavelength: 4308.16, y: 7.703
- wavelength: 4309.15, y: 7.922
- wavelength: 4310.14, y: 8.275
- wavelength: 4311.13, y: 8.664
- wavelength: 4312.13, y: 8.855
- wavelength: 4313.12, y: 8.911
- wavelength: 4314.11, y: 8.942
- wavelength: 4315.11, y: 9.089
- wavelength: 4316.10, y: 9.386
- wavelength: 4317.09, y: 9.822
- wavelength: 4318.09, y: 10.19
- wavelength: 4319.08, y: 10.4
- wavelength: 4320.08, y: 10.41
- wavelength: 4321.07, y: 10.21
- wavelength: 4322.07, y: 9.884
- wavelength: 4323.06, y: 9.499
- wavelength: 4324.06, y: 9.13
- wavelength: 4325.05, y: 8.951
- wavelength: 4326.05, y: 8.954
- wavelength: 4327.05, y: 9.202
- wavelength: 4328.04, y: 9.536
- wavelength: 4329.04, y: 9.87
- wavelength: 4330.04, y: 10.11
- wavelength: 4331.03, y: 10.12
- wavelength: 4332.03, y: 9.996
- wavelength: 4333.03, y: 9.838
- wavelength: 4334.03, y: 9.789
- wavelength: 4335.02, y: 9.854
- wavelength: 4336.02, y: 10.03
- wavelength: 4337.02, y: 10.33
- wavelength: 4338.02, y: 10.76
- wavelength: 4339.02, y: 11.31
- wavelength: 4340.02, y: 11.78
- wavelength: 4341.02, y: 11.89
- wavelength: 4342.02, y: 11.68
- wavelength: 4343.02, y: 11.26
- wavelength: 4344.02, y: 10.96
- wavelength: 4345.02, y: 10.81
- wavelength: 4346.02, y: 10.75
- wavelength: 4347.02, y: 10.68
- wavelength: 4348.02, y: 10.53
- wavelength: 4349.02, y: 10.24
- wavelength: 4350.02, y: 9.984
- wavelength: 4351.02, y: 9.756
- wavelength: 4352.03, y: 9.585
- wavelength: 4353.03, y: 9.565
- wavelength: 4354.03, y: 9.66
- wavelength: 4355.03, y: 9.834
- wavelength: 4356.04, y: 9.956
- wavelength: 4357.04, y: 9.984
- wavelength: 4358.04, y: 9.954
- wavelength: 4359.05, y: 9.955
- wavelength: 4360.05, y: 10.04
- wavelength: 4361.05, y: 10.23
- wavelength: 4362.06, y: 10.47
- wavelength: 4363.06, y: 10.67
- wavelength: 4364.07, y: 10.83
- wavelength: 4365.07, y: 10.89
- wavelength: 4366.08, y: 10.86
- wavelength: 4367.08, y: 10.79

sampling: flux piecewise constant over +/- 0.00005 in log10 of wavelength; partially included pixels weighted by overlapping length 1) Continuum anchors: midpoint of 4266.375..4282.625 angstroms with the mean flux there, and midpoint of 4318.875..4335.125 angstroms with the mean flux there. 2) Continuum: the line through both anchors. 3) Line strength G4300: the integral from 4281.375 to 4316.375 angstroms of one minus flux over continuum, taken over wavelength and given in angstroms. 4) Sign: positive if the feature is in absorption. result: 3.3 angstroms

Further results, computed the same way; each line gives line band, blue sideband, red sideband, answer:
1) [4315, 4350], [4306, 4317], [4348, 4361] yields -3.77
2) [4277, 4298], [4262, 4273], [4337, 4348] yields 3.02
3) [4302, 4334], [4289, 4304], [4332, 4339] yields 1.10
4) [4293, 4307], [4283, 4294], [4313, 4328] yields 0.56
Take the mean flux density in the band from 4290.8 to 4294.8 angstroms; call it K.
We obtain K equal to 8.77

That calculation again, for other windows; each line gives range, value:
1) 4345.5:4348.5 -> 10.7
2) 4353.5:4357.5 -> 9.86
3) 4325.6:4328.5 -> 9.24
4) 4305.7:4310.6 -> 7.9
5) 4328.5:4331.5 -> 10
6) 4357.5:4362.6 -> 10.1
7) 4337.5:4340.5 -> 11.3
